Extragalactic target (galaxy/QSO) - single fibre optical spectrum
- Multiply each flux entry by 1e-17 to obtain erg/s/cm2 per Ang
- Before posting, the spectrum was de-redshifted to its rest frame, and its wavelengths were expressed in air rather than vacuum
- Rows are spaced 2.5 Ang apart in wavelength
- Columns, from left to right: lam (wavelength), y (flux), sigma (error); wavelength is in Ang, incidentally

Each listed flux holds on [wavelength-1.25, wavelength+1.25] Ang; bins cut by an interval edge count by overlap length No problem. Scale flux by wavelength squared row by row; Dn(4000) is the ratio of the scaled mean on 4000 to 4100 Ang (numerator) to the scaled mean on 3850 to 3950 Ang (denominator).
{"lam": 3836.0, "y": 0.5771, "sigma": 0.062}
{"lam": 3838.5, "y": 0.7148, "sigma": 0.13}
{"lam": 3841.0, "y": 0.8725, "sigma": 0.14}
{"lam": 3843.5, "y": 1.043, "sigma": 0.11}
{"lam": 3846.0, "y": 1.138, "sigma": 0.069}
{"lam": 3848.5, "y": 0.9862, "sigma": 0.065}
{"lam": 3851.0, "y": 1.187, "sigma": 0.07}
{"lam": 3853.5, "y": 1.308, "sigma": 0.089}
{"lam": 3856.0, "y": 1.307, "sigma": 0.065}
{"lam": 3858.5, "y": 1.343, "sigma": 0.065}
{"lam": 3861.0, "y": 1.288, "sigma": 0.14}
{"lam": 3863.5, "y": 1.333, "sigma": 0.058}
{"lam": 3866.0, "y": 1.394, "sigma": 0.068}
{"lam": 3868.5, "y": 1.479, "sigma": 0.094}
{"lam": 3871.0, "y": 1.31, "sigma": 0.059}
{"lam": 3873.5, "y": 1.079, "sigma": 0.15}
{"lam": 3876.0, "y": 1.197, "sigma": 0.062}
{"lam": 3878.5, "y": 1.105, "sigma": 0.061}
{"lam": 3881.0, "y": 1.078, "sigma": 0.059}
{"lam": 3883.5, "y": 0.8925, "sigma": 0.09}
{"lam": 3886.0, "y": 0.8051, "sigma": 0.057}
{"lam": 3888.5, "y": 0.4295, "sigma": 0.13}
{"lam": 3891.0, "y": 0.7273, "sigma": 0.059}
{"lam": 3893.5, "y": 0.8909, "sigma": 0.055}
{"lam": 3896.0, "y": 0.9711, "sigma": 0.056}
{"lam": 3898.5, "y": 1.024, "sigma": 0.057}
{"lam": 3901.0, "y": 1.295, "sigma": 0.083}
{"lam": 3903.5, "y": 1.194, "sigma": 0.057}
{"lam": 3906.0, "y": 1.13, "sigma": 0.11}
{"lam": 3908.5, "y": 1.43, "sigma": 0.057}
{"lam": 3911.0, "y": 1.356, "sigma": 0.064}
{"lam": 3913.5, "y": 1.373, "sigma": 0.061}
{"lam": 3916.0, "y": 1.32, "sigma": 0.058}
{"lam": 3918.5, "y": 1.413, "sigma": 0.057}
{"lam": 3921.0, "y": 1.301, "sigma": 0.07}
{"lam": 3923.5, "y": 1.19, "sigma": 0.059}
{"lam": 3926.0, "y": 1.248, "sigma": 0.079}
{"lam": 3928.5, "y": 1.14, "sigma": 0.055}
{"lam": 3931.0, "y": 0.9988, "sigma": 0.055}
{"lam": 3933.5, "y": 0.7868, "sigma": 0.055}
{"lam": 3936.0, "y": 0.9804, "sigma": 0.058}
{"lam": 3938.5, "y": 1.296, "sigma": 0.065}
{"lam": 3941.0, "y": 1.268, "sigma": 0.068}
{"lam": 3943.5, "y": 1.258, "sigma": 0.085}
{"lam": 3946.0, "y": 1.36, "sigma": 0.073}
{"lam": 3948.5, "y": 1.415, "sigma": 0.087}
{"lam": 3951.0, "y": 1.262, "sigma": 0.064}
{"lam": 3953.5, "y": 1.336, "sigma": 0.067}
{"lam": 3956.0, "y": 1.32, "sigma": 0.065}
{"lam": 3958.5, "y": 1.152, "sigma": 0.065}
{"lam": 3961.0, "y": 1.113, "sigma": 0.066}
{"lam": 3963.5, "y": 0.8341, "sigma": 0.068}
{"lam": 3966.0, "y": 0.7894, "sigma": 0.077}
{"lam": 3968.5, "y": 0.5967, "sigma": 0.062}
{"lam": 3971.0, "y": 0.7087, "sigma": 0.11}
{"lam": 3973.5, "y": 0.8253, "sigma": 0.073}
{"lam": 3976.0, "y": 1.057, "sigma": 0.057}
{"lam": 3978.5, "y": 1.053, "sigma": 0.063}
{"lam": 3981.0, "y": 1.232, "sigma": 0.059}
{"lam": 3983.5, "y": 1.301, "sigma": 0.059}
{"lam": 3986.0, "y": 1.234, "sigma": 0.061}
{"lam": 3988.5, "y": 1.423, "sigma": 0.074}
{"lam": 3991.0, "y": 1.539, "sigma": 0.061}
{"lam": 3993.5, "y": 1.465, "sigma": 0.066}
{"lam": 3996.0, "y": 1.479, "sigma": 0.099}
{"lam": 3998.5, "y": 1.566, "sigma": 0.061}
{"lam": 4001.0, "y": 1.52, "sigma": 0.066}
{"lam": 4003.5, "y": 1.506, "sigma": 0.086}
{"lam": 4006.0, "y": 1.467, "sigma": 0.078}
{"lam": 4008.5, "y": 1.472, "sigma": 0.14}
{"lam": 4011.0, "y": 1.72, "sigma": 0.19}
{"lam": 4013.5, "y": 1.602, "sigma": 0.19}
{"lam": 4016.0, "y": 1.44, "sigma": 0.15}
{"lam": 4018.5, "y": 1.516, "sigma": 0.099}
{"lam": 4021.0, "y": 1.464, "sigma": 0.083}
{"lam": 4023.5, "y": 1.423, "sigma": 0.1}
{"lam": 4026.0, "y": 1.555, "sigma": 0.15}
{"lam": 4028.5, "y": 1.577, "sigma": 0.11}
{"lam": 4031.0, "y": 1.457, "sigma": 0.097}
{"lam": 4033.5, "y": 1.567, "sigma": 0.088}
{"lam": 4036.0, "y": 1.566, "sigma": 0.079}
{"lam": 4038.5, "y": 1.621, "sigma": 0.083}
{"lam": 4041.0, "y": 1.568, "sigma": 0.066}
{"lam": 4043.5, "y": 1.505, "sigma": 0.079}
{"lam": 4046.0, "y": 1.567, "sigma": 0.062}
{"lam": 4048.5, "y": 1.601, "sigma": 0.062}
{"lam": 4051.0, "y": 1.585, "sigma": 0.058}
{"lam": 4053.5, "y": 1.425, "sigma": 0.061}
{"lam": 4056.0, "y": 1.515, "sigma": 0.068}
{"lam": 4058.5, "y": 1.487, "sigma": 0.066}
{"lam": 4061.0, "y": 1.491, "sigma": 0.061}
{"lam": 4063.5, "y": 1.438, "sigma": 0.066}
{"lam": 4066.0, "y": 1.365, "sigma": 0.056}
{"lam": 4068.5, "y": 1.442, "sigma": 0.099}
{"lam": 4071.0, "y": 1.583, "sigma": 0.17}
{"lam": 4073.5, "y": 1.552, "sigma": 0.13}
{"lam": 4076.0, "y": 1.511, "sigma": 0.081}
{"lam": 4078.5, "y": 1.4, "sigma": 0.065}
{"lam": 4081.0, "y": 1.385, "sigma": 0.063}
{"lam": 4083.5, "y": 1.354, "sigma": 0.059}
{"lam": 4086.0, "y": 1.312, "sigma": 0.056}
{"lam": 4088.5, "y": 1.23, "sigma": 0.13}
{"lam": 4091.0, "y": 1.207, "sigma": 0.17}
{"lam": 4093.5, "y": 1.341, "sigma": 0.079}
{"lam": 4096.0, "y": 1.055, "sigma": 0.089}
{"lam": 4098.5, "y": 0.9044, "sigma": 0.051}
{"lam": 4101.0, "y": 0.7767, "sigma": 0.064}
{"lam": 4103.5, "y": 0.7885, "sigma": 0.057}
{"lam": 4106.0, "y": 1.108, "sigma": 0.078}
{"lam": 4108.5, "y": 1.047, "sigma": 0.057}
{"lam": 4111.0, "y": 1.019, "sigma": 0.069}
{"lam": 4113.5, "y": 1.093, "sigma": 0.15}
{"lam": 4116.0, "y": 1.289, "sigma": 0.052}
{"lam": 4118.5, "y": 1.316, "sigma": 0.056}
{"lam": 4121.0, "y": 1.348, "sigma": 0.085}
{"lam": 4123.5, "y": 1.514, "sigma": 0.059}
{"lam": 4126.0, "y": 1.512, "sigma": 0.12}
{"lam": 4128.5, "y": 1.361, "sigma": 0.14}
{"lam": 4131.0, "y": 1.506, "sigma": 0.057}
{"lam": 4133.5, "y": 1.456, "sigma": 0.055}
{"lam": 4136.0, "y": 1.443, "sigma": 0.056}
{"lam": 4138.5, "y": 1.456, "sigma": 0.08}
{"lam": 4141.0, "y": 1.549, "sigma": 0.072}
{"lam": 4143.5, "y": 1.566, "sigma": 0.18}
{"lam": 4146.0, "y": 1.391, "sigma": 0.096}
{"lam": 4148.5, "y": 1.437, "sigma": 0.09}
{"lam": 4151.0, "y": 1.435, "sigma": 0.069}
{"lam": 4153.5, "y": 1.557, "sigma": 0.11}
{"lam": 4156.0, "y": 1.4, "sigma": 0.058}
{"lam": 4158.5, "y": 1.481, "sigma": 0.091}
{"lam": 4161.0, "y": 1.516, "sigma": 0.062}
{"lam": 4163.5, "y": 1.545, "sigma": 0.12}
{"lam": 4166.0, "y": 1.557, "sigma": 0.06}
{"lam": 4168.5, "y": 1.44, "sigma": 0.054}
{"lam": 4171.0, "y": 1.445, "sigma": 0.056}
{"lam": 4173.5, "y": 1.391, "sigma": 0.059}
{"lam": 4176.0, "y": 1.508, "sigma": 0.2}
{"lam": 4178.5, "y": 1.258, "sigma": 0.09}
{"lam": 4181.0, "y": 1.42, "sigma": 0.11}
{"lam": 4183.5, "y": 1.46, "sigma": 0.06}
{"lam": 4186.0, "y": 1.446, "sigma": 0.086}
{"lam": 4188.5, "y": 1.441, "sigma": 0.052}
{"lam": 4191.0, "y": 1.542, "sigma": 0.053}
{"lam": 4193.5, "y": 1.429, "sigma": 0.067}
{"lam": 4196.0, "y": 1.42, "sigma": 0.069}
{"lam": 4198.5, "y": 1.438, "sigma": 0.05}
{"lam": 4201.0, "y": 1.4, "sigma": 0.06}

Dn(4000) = 1.34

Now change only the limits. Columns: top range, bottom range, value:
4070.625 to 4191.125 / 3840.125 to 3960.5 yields 1.30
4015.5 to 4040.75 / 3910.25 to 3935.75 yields 1.34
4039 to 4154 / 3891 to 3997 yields 1.26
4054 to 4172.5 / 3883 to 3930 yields 1.35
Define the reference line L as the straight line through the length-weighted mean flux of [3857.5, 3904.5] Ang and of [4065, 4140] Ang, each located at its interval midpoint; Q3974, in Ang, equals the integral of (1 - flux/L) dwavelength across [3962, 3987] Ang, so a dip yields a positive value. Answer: 4.59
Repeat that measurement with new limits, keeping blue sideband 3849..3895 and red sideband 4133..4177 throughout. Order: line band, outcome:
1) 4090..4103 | 3.4 Ang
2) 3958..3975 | 5.3 Ang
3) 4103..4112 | 2.6 Ang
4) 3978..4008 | -3.3 Ang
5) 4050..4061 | -1.2 Ang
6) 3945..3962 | -0.9 Ang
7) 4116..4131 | 0.3 Ang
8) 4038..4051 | -2.3 Ang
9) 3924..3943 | 1.3 Ang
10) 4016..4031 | -2.2 Ang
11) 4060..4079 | -1.5 Ang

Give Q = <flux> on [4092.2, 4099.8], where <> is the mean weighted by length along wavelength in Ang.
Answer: 1.1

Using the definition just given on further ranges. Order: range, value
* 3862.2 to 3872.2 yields 1.38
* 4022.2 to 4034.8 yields 1.52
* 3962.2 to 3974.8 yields 0.753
